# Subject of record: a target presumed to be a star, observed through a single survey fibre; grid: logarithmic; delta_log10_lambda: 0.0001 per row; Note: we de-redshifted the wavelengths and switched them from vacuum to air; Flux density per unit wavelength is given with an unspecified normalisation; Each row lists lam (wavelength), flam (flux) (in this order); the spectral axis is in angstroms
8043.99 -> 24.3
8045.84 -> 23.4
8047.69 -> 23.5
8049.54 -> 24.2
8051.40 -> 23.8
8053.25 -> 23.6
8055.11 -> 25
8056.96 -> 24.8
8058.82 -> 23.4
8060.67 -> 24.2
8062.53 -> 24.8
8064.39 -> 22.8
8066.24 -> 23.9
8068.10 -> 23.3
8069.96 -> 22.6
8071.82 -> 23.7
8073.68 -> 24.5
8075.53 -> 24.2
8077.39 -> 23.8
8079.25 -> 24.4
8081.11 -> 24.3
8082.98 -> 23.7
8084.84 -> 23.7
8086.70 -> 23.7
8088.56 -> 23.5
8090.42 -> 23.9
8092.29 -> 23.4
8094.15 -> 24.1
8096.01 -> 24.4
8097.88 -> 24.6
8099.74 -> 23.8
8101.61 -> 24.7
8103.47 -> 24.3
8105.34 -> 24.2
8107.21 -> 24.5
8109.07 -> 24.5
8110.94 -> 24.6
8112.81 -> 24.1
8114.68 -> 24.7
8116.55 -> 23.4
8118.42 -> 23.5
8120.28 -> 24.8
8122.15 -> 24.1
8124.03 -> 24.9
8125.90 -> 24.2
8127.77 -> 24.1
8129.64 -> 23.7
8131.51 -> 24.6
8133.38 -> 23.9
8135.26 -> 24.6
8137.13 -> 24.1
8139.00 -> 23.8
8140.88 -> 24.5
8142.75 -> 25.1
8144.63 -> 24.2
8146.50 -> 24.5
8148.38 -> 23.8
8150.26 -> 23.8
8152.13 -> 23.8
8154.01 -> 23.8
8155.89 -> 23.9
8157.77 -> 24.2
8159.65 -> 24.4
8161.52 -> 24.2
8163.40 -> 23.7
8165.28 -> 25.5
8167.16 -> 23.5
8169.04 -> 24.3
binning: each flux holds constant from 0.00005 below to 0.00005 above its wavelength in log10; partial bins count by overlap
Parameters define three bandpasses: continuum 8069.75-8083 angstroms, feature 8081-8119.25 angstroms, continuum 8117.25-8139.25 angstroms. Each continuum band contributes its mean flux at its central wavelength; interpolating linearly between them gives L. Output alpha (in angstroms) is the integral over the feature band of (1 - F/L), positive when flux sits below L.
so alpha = 0.02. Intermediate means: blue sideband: 24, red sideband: 24.2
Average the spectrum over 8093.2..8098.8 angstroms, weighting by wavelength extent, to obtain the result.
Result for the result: 24.4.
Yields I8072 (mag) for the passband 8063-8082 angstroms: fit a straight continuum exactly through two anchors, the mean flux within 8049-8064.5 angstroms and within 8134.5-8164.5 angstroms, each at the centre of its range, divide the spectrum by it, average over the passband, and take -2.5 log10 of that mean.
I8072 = 0.02 mag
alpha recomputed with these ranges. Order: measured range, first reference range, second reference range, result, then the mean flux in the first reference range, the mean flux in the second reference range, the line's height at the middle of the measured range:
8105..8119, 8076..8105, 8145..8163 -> -0.10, 24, 24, 24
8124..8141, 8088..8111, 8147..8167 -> -0.04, 24.2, 24.1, 24.1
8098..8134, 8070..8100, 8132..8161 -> -0.29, 23.9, 24.2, 24.1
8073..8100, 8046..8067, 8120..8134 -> 0.12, 24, 24.3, 24.1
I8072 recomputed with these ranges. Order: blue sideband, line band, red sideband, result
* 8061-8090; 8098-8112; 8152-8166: -0.02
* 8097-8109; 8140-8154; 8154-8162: 0.00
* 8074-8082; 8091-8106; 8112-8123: 0.00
